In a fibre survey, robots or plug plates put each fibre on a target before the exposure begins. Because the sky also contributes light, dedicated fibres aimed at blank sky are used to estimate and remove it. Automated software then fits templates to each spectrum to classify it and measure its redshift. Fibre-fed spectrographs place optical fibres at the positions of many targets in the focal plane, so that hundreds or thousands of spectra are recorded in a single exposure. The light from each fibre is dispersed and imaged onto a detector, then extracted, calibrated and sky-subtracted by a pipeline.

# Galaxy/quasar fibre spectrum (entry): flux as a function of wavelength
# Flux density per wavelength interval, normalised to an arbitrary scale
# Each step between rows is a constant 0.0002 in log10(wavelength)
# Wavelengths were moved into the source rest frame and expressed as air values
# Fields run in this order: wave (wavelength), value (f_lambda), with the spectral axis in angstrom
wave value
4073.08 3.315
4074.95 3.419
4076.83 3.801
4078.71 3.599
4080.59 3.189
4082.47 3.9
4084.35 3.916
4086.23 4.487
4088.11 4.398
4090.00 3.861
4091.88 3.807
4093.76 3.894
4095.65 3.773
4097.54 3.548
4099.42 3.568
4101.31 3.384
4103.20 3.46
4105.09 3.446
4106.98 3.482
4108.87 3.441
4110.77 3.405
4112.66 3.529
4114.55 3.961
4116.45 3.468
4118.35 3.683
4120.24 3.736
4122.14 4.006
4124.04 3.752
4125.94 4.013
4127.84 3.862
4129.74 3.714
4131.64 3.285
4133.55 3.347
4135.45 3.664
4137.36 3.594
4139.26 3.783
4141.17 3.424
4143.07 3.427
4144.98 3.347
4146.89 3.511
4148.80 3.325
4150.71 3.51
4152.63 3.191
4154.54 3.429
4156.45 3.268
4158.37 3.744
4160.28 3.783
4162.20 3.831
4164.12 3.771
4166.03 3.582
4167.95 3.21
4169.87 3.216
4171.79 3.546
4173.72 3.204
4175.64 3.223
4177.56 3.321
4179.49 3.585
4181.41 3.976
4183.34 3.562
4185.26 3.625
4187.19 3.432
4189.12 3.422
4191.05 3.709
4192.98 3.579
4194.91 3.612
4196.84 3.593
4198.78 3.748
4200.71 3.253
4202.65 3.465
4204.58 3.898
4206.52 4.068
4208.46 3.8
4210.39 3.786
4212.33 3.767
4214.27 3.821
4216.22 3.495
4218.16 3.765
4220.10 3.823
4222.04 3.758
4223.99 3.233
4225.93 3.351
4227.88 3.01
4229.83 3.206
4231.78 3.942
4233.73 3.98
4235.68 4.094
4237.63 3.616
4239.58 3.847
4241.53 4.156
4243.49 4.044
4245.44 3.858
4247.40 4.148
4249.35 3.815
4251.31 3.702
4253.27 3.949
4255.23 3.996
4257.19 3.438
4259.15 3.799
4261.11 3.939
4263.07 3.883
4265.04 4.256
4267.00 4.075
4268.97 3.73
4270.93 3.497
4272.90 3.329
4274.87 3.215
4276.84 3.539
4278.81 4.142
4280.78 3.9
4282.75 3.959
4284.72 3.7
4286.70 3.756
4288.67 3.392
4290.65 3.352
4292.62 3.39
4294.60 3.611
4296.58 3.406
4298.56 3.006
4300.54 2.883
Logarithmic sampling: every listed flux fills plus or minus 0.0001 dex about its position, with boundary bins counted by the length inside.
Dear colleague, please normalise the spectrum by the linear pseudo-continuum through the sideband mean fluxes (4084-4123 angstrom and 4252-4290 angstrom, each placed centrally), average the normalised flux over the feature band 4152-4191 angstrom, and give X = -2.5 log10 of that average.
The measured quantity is 0.07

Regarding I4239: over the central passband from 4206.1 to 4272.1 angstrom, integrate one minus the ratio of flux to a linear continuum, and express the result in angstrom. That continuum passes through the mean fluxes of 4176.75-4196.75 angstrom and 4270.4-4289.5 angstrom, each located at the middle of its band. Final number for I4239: -2.9 angstrom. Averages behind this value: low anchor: 3.59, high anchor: 3.65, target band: 3.78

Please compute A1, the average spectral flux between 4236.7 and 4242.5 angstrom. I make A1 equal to 3.88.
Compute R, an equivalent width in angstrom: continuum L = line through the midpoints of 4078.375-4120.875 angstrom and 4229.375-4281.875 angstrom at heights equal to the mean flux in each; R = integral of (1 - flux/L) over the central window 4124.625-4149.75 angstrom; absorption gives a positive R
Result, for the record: 1.1 angstrom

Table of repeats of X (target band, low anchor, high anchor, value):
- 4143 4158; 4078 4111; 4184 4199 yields 0.077 mag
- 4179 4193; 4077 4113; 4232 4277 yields 0.046 mag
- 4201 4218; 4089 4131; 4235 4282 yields 0.011 mag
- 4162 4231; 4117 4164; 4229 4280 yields 0.043 mag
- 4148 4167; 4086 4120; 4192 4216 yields 0.043 mag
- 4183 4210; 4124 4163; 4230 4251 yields 0.035 mag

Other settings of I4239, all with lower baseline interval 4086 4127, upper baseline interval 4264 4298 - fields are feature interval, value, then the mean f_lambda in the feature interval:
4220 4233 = 0.75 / 3.46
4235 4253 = -1.23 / 3.92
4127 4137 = 0.37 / 3.57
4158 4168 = 0.02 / 3.69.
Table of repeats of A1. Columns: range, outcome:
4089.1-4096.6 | 3.83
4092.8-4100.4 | 3.7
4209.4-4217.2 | 3.72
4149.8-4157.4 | 3.35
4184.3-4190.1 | 3.49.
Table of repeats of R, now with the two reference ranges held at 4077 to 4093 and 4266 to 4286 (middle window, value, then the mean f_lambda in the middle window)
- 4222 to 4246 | 0.35 angstrom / 3.69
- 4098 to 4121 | 1.92 angstrom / 3.55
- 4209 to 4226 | 0.46 angstrom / 3.67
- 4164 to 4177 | 1.51 angstrom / 3.37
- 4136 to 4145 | 0.70 angstrom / 3.54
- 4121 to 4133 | 0.29 angstrom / 3.76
